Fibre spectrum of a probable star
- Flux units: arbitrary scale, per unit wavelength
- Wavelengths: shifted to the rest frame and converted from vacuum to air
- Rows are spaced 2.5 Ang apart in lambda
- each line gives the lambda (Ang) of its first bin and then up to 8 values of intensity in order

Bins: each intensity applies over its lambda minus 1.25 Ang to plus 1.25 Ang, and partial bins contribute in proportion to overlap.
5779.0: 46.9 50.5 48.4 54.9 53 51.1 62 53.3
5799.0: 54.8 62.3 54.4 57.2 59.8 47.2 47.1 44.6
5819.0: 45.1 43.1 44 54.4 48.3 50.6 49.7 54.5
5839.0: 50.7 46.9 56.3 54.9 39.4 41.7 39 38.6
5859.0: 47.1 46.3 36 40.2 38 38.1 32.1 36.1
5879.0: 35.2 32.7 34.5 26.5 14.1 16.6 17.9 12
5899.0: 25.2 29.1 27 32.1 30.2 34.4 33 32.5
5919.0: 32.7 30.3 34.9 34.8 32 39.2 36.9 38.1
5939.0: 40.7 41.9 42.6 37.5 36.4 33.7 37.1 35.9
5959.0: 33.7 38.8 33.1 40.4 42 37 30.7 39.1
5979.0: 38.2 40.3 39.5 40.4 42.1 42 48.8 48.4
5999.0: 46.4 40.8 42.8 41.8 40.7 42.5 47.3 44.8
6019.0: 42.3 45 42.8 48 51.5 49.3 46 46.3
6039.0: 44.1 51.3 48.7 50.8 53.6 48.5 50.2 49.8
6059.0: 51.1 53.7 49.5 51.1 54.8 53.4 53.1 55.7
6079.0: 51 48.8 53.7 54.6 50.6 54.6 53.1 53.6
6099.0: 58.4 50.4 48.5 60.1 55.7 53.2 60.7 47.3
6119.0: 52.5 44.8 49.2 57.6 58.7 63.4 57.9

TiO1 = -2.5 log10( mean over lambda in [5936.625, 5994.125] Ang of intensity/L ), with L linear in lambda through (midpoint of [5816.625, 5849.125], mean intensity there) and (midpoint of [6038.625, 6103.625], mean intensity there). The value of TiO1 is 0.30 mag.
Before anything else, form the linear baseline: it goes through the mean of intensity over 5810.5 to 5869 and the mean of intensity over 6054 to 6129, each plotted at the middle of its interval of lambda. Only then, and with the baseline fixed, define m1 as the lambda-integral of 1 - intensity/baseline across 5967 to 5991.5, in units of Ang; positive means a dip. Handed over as 5.3 Ang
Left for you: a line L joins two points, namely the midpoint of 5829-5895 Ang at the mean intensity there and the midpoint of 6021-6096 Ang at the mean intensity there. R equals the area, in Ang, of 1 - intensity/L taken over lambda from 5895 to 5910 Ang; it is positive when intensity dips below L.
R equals 5.7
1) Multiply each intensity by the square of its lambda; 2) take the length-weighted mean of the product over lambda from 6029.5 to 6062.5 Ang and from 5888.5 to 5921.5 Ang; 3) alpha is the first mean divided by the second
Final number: 1.97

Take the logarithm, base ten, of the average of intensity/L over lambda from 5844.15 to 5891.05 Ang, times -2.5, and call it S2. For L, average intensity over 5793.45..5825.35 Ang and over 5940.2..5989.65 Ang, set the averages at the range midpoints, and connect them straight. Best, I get 0.24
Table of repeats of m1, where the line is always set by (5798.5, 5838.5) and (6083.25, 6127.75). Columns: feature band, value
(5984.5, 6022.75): 6.4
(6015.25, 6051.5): 3.6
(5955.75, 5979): 6.8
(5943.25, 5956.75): 3.9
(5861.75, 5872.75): 2.7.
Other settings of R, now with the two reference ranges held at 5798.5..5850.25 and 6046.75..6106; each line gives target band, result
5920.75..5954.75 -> 9.6 Ang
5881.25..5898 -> 9.7 Ang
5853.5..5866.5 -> 2.4 Ang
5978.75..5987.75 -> 2.1 Ang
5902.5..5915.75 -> 5.1 Ang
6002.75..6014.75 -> 2.1 Ang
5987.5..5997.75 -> 1.3 Ang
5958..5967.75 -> 2.8 Ang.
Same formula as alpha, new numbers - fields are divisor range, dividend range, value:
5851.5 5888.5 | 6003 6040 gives 1.29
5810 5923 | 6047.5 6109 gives 1.49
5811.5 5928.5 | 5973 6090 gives 1.32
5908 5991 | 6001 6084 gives 1.36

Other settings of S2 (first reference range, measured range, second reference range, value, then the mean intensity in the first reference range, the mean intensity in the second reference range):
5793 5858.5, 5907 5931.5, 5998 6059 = 0.413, 49.9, 46.6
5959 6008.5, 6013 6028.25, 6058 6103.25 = -0.001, 40.5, 52.8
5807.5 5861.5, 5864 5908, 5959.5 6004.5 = 0.489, 47.8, 40.4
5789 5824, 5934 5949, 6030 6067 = 0.270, 52.2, 49.6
